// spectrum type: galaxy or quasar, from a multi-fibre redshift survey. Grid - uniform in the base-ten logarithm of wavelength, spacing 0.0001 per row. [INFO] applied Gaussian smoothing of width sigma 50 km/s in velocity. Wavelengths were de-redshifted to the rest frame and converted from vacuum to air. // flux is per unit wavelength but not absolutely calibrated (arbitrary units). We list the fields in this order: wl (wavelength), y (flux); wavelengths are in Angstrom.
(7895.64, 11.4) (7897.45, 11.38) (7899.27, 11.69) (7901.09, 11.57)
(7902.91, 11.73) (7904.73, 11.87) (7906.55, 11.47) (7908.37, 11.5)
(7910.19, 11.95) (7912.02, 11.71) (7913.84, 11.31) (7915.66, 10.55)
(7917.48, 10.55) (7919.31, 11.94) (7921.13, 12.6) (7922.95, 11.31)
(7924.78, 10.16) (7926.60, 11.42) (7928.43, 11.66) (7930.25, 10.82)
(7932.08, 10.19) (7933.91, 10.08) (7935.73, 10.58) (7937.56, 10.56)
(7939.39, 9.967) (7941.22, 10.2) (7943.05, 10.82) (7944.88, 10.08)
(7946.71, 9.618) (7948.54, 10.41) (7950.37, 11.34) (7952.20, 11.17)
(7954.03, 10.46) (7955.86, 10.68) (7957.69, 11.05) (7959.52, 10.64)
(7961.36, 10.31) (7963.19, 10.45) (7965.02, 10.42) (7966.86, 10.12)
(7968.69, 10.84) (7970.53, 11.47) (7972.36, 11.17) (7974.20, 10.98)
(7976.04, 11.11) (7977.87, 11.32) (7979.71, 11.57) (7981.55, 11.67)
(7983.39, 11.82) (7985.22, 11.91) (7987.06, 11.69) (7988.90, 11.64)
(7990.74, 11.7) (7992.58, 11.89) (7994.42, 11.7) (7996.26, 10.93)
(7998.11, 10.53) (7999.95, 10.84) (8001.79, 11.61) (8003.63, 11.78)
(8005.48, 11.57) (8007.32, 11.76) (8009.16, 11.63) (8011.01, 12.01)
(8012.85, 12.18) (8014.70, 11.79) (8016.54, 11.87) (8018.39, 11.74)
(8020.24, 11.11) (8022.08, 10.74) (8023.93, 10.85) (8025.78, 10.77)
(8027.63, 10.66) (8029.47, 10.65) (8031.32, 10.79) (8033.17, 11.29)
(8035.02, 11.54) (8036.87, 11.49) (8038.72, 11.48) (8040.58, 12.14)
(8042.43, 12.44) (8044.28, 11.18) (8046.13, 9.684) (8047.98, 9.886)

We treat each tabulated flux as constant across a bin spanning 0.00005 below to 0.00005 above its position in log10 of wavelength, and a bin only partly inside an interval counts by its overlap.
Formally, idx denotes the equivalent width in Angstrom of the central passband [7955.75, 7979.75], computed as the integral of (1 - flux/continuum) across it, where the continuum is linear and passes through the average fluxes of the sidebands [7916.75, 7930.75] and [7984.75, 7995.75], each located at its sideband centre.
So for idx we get 1.5 Angstrom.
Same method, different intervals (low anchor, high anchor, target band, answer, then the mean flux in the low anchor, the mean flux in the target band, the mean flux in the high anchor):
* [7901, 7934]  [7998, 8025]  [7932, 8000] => 3.0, 11.3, 10.9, 11.5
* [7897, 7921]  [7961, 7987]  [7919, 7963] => 2.3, 11.5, 10.7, 11.1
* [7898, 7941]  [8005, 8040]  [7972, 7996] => -0.5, 11.2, 11.5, 11.4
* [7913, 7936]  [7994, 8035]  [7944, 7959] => 0.7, 11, 10.6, 11.3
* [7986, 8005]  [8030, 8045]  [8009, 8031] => 0.3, 11.4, 11.3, 11.5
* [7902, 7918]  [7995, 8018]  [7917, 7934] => 0.5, 11.4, 11.1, 11.5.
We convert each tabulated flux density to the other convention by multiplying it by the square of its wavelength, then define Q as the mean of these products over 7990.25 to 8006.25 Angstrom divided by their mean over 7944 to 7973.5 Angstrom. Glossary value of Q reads 1.08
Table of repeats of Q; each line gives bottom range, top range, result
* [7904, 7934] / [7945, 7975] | 0.96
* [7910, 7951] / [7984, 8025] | 1.08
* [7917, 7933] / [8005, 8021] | 1.07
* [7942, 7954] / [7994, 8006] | 1.08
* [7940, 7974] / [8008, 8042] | 1.09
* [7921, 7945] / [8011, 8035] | 1.07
